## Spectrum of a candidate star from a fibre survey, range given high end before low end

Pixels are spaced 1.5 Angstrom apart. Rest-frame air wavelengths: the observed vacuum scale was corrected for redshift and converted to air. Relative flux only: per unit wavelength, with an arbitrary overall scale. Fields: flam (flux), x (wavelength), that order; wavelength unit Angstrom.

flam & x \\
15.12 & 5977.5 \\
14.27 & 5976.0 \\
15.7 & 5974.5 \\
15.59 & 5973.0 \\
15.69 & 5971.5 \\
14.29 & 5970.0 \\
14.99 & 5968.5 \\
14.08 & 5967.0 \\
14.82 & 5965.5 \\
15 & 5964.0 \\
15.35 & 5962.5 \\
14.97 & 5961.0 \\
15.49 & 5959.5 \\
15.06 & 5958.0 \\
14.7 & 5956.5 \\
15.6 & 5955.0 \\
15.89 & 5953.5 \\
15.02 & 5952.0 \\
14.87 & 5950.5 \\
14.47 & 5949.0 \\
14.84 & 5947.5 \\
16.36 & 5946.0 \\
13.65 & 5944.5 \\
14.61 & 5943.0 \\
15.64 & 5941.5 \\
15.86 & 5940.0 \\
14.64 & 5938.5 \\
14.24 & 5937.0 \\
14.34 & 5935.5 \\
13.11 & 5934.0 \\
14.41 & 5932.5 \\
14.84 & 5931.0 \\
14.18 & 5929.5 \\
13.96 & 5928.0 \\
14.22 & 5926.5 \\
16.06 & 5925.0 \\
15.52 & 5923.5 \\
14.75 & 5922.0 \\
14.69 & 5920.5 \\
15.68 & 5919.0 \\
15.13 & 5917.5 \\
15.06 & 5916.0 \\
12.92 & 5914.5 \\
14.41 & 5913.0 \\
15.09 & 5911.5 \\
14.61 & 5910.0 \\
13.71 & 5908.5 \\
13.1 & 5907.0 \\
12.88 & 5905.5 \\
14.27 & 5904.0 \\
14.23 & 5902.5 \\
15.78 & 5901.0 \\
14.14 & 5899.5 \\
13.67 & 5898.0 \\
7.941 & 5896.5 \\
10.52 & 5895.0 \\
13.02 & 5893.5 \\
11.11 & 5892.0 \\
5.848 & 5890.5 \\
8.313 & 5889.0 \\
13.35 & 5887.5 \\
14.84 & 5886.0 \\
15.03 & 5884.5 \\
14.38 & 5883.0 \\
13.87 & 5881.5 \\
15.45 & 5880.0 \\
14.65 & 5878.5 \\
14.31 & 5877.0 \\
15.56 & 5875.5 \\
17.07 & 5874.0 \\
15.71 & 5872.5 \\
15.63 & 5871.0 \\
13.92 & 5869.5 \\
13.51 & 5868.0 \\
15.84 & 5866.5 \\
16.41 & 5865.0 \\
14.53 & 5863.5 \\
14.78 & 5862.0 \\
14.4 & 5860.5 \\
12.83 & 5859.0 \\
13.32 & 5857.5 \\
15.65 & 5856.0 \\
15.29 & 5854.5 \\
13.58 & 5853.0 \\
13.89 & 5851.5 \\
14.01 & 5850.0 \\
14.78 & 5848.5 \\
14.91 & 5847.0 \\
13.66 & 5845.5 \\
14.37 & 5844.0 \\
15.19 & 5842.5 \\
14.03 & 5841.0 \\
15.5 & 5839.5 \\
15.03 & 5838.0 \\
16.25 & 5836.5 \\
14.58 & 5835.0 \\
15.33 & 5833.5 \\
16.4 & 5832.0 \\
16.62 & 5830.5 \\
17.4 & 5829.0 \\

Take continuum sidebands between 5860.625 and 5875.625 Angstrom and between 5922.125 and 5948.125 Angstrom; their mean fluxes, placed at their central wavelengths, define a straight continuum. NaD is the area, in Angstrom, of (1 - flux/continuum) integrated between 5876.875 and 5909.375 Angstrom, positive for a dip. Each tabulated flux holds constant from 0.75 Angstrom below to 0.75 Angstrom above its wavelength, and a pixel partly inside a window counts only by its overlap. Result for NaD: 4.6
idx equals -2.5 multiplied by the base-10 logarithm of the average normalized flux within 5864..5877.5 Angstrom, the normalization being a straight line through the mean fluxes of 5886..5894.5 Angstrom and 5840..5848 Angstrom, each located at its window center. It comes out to -0.239 mag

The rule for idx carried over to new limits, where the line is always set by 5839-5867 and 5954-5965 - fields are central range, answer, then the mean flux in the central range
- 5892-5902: 0.19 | 12.4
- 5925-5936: 0.05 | 14.3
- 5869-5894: 0.08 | 13.7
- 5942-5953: 0.02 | 14.9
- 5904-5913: 0.07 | 14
